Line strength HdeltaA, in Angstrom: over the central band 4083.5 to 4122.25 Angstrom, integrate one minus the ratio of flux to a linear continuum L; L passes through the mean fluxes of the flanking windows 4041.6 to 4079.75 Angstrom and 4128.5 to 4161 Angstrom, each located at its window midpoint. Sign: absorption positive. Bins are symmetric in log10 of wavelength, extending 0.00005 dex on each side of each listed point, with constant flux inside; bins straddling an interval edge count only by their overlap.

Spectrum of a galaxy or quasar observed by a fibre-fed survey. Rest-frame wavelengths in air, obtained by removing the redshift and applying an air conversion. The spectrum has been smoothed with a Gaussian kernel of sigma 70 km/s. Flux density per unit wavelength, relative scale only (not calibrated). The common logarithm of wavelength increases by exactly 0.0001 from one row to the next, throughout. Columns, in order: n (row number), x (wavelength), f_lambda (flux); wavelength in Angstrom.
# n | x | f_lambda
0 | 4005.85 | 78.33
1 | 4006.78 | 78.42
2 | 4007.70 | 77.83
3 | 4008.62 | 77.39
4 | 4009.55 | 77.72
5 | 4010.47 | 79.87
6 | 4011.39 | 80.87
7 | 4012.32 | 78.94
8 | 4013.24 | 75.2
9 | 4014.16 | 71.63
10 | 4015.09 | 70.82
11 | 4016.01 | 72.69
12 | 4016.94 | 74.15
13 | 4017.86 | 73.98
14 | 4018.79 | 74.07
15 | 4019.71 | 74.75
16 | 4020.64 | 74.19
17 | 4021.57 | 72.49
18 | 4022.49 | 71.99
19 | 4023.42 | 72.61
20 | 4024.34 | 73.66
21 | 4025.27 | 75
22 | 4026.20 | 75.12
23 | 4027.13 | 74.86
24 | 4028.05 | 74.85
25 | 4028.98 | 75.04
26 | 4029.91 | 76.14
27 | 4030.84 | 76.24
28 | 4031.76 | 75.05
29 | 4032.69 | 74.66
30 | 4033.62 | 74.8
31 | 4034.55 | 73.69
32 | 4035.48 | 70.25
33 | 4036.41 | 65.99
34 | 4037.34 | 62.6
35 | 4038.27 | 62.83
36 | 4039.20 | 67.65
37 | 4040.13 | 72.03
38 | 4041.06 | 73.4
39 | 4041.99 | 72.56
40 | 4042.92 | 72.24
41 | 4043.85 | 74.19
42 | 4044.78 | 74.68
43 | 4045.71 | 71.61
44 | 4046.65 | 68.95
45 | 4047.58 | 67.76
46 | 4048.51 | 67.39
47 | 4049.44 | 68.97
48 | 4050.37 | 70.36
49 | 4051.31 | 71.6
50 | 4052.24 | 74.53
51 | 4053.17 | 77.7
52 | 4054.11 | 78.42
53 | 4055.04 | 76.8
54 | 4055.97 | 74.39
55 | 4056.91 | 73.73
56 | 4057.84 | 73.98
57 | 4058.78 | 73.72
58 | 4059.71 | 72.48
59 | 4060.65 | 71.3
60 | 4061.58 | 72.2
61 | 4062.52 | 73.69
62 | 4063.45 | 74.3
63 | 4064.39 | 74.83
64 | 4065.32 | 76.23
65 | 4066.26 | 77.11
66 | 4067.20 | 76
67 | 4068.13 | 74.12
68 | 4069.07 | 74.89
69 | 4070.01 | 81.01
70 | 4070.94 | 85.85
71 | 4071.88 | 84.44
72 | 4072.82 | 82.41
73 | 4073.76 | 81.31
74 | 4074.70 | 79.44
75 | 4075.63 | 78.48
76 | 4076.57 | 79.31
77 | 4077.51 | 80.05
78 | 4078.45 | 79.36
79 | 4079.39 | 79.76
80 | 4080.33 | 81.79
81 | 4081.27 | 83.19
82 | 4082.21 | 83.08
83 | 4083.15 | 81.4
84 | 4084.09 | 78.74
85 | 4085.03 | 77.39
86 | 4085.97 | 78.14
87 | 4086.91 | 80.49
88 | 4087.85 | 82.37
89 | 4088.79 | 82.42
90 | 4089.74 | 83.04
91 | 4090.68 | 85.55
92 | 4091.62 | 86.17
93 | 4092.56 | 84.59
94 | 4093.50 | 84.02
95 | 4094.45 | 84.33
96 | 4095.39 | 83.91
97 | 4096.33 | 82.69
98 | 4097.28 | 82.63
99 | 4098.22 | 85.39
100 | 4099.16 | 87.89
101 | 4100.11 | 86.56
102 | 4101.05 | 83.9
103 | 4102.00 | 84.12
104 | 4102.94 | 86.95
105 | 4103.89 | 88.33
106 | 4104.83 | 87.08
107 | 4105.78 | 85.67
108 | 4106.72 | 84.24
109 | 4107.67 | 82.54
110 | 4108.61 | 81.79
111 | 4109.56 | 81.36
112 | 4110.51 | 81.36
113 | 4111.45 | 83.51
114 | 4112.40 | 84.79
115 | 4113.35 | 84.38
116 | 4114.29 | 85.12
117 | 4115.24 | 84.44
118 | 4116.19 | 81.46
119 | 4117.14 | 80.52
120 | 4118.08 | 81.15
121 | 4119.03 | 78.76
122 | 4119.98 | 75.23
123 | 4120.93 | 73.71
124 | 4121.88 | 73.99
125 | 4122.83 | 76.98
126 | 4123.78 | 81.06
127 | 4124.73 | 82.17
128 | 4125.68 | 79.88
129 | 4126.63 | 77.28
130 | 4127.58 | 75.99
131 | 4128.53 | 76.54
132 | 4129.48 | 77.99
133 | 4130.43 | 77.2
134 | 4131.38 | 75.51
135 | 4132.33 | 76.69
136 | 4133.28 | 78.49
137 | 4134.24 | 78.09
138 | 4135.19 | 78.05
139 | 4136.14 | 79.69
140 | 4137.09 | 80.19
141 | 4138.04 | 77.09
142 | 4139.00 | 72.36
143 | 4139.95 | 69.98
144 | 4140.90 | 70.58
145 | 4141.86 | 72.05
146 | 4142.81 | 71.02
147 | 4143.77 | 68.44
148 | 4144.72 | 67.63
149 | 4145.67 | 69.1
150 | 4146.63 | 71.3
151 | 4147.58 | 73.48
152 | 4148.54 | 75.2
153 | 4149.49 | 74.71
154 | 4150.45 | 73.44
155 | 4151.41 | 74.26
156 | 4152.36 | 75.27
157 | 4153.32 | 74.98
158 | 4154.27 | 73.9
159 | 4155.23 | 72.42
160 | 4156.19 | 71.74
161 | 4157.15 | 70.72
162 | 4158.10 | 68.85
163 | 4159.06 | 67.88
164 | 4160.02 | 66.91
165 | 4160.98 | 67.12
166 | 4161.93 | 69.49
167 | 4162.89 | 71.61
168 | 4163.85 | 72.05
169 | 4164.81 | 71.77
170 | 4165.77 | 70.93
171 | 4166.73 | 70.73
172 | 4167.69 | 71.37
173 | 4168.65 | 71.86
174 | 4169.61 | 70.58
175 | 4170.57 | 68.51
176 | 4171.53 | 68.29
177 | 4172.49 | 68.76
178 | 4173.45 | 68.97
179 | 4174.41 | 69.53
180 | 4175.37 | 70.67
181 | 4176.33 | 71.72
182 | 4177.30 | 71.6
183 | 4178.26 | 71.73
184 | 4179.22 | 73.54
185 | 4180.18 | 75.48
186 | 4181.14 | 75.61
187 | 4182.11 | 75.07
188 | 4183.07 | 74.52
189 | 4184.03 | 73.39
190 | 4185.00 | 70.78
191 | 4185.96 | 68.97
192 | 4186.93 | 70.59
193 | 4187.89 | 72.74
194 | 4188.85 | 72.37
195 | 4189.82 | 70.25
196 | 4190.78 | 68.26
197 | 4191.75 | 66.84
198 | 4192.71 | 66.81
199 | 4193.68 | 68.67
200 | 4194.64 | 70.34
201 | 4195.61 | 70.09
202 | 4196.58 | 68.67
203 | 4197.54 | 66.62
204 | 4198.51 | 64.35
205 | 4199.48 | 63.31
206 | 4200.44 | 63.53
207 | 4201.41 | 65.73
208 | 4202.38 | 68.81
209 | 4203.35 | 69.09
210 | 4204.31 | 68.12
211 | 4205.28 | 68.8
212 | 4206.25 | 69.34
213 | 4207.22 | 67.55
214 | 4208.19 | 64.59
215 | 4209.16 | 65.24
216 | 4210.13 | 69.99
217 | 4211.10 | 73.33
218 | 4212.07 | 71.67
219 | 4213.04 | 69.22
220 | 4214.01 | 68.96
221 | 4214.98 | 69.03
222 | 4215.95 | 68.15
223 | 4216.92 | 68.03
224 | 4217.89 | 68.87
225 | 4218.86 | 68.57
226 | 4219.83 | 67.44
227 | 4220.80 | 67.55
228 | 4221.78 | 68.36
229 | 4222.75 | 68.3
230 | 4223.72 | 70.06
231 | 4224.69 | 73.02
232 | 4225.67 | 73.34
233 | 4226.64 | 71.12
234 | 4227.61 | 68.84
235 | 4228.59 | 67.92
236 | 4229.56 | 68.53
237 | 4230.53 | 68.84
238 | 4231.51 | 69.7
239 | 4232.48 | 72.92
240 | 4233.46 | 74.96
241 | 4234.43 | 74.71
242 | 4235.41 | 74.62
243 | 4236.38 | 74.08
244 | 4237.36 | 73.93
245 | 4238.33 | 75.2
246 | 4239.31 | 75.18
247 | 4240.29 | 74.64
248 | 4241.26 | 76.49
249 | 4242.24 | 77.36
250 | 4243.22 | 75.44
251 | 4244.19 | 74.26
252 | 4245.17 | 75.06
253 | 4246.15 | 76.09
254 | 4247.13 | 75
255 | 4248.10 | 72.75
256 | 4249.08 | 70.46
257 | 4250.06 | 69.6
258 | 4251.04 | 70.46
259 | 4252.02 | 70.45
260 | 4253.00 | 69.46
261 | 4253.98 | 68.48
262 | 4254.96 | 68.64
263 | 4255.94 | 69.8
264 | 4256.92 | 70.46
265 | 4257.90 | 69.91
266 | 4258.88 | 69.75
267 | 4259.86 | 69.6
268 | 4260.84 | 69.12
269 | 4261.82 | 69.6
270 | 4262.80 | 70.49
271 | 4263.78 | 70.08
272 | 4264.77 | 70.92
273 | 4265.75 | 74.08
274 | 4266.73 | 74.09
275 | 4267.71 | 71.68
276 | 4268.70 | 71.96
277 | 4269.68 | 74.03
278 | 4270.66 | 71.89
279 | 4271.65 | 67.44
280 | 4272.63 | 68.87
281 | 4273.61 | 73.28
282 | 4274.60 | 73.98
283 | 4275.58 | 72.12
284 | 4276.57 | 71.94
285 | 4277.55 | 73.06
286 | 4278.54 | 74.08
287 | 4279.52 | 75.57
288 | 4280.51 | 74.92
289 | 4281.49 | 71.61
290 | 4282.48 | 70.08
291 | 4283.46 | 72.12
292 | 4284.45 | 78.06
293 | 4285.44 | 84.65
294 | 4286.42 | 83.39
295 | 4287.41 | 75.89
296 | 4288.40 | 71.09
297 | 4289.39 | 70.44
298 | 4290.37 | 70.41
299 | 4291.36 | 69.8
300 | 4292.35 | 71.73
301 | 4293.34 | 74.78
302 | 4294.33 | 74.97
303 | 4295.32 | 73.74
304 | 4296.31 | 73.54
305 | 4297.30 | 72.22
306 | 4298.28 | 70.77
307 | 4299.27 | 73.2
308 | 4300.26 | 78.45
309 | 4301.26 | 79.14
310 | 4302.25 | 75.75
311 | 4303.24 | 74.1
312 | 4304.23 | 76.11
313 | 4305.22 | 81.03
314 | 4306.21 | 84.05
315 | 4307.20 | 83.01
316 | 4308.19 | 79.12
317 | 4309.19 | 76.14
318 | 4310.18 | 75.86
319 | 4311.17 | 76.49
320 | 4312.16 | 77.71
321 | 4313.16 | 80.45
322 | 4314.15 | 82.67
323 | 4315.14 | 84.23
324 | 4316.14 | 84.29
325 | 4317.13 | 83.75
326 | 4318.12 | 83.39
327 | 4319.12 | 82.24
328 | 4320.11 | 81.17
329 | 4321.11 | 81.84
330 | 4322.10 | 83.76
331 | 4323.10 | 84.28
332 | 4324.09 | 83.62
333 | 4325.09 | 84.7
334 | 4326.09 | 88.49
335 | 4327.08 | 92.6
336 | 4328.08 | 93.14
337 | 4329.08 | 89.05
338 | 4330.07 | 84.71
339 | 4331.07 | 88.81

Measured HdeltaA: -4.32 Angstrom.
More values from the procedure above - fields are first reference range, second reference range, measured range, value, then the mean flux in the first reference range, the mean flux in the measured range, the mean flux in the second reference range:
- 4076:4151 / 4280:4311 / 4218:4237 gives 1.58 Angstrom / 79.7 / 70.7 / 75.5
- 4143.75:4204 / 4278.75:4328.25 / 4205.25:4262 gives 2.47 Angstrom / 70.5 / 70.9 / 78.4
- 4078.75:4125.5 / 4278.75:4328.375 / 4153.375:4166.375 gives 1.71 Angstrom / 82.4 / 70.6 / 78.4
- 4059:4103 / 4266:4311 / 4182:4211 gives 3.18 Angstrom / 80.5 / 68.8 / 74.6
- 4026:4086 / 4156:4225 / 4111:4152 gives -2.67 Angstrom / 75.1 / 76.7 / 69.6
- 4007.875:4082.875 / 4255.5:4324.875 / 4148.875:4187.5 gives 1.87 Angstrom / 74.9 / 71.5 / 75.5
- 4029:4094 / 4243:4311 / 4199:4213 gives 1.22 Angstrom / 76.1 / 67.8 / 73.4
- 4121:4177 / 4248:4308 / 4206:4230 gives 1.33 Angstrom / 73.1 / 69.1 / 73.1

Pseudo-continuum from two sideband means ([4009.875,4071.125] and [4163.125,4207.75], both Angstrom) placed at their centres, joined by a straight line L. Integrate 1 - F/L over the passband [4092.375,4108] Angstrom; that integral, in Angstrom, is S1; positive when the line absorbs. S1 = -2.8 Angstrom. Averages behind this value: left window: 73.6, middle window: 85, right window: 69.9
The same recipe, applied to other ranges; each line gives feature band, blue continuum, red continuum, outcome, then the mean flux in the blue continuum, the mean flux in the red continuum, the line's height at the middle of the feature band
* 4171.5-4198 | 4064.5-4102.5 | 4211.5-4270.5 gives 1.49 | 81.5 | 71.4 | 75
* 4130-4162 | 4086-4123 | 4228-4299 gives 2.85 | 82.9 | 72.6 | 80.2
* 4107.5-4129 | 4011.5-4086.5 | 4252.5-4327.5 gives -1.44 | 74.9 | 75.7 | 75.1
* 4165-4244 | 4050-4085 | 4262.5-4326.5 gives 6.53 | 77.4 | 76.4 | 76.8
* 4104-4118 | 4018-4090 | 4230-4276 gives -1.72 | 75.3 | 72.2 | 74.4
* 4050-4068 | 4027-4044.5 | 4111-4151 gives -0.29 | 72.1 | 76.8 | 73.2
